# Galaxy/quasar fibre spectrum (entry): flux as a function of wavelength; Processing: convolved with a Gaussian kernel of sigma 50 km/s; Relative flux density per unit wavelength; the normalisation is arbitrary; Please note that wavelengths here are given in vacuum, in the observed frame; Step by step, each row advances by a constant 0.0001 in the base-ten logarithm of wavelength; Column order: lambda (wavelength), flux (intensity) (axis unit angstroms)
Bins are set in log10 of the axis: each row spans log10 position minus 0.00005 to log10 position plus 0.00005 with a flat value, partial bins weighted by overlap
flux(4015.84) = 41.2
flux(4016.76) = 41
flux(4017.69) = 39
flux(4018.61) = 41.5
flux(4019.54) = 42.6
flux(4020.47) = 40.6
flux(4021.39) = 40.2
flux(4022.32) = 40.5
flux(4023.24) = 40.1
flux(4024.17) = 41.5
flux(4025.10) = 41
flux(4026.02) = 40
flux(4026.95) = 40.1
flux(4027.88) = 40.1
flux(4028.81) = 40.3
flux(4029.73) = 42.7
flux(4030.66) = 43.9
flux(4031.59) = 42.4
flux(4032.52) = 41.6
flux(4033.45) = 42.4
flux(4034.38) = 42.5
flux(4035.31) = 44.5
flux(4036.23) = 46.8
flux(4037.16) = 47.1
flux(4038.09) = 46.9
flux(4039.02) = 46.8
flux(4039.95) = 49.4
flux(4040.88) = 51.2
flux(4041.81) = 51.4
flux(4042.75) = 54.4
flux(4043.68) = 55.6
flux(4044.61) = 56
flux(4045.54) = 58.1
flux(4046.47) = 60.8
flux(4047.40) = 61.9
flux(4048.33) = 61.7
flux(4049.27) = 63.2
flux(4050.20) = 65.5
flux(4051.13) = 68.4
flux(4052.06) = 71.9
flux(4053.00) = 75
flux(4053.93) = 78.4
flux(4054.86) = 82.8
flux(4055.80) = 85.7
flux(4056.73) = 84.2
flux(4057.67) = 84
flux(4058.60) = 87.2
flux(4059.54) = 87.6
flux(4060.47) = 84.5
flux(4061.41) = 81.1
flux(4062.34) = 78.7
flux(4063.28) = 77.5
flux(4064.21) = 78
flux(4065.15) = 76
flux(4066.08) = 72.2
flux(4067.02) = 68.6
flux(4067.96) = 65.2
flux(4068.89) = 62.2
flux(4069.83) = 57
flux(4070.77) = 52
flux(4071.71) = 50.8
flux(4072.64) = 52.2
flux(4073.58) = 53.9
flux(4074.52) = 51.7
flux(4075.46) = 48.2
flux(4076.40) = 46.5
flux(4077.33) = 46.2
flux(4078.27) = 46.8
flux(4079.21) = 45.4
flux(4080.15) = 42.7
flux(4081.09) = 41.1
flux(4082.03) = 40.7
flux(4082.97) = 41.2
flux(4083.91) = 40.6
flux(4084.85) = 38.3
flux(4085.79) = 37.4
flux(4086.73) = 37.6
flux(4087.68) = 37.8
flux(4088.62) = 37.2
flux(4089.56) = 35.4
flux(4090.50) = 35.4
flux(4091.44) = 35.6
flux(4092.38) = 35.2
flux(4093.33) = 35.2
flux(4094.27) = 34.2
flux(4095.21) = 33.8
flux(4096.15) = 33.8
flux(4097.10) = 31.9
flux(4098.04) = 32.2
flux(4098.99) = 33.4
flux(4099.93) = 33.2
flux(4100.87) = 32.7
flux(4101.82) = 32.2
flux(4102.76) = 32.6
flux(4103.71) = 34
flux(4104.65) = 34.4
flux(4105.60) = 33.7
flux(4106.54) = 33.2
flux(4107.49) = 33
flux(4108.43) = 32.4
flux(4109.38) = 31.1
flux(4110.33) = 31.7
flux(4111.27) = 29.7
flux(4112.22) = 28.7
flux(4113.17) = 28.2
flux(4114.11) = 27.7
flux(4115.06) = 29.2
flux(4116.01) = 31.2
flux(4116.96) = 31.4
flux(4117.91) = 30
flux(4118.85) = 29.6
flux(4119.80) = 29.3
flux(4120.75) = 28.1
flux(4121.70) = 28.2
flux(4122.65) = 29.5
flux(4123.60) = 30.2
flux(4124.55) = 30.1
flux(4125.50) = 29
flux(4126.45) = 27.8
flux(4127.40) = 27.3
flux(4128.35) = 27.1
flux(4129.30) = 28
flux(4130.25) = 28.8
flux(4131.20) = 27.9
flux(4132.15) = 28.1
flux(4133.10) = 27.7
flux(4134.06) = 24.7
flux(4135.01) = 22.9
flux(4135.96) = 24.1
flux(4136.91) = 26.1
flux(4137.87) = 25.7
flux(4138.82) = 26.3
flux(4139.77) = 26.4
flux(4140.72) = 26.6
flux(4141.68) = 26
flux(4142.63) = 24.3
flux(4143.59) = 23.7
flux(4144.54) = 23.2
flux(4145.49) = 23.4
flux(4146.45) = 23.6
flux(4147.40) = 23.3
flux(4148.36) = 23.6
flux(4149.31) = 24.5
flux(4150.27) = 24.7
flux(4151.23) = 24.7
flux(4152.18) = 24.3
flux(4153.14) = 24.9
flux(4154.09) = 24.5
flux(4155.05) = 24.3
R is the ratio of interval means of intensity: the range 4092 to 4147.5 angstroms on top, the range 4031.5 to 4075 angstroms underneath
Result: 0.5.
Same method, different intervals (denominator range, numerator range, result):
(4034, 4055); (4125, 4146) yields 0.45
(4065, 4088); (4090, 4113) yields 0.66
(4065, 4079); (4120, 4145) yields 0.48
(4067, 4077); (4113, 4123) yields 0.54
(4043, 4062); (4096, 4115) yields 0.44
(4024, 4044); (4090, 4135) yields 0.68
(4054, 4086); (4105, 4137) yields 0.47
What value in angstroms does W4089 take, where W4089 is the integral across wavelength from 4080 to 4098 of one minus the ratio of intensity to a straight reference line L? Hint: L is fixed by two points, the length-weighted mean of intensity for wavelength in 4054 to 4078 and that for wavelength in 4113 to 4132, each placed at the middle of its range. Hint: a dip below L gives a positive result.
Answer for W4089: 5.34 angstroms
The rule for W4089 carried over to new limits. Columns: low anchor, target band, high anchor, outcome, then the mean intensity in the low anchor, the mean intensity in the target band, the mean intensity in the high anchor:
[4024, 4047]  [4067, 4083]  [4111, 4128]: -4.9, 46.8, 50.4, 29.1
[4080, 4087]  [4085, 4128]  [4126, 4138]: 1.8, 39.9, 32.1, 26.6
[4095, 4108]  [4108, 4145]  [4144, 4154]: 0.6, 33.1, 27.9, 24.1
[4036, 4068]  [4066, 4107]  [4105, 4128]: 5.2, 67.7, 41.9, 30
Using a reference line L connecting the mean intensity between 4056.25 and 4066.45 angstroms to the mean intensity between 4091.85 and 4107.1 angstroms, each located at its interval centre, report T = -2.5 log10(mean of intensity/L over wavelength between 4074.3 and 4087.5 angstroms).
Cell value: 0.30 mag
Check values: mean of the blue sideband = 81.1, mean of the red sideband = 33.5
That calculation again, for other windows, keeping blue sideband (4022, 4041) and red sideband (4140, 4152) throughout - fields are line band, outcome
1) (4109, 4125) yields -0.018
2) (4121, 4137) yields -0.014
